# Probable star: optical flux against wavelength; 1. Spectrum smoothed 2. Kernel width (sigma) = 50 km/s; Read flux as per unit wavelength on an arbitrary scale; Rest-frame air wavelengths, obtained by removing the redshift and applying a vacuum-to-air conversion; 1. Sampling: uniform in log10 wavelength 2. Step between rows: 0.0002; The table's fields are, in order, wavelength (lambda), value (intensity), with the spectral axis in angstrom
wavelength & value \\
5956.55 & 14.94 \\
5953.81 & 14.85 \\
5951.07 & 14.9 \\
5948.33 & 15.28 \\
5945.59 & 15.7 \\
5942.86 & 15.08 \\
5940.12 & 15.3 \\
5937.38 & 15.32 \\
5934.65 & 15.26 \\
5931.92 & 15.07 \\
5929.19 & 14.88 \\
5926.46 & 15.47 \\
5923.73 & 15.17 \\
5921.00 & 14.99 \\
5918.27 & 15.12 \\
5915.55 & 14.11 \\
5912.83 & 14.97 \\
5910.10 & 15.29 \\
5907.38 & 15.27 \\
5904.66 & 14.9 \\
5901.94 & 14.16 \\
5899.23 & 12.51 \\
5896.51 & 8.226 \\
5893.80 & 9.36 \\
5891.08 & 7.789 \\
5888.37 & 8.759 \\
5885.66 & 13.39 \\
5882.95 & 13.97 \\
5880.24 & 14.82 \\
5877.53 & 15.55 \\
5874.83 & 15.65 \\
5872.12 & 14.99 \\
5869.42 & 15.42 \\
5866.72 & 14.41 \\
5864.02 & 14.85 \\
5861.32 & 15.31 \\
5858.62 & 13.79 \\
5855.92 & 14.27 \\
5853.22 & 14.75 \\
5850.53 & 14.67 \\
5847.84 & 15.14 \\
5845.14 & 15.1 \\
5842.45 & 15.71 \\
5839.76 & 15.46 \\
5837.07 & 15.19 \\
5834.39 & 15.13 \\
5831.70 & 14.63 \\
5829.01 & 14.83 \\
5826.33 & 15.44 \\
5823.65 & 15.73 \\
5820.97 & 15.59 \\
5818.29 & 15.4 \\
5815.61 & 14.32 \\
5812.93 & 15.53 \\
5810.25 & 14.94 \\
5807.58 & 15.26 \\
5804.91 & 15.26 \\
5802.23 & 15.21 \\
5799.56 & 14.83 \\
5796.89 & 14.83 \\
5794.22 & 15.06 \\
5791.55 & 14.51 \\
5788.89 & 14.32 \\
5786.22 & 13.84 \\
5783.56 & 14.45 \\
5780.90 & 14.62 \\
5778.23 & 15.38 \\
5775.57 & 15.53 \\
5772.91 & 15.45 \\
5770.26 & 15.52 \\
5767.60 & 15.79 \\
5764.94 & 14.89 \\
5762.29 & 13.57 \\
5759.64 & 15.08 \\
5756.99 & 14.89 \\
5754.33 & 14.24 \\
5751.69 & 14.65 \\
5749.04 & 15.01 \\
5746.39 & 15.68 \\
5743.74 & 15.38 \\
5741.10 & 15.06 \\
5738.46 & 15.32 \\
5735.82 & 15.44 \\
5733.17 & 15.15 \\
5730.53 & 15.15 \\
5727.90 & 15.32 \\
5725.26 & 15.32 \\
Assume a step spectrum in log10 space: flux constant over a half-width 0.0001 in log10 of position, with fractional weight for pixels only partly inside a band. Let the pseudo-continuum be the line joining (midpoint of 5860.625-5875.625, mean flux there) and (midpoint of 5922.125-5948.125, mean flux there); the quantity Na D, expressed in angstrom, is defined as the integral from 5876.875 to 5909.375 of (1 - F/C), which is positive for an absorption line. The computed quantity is 5.93 angstrom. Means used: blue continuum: 15.1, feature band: 12.4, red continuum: 15.2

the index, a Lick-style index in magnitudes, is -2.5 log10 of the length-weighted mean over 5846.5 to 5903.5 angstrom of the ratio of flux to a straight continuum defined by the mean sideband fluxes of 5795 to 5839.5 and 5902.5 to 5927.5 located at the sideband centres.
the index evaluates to 0.12 mag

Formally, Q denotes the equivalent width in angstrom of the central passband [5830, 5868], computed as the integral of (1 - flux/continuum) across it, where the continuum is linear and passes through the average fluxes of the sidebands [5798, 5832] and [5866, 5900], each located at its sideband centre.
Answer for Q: -2.7 angstrom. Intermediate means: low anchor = 15.2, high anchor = 12.6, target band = 14.9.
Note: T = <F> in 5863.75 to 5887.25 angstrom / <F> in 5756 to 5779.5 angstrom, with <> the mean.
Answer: 0.97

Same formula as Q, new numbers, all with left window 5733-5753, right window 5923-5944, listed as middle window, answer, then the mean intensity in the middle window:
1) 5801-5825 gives -0.07 angstrom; 15.2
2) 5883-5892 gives 2.69 angstrom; 10.7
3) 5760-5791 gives 0.73 angstrom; 14.9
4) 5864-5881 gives 0.08 angstrom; 15.1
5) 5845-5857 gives 0.34 angstrom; 14.8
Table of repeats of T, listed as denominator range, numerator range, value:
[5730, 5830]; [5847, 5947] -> 0.94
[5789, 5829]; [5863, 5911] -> 0.88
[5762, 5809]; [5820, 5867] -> 1.00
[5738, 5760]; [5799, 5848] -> 1.01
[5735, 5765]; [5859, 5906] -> 0.88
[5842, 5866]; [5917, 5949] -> 1.03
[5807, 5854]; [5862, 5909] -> 0.87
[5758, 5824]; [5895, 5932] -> 0.95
